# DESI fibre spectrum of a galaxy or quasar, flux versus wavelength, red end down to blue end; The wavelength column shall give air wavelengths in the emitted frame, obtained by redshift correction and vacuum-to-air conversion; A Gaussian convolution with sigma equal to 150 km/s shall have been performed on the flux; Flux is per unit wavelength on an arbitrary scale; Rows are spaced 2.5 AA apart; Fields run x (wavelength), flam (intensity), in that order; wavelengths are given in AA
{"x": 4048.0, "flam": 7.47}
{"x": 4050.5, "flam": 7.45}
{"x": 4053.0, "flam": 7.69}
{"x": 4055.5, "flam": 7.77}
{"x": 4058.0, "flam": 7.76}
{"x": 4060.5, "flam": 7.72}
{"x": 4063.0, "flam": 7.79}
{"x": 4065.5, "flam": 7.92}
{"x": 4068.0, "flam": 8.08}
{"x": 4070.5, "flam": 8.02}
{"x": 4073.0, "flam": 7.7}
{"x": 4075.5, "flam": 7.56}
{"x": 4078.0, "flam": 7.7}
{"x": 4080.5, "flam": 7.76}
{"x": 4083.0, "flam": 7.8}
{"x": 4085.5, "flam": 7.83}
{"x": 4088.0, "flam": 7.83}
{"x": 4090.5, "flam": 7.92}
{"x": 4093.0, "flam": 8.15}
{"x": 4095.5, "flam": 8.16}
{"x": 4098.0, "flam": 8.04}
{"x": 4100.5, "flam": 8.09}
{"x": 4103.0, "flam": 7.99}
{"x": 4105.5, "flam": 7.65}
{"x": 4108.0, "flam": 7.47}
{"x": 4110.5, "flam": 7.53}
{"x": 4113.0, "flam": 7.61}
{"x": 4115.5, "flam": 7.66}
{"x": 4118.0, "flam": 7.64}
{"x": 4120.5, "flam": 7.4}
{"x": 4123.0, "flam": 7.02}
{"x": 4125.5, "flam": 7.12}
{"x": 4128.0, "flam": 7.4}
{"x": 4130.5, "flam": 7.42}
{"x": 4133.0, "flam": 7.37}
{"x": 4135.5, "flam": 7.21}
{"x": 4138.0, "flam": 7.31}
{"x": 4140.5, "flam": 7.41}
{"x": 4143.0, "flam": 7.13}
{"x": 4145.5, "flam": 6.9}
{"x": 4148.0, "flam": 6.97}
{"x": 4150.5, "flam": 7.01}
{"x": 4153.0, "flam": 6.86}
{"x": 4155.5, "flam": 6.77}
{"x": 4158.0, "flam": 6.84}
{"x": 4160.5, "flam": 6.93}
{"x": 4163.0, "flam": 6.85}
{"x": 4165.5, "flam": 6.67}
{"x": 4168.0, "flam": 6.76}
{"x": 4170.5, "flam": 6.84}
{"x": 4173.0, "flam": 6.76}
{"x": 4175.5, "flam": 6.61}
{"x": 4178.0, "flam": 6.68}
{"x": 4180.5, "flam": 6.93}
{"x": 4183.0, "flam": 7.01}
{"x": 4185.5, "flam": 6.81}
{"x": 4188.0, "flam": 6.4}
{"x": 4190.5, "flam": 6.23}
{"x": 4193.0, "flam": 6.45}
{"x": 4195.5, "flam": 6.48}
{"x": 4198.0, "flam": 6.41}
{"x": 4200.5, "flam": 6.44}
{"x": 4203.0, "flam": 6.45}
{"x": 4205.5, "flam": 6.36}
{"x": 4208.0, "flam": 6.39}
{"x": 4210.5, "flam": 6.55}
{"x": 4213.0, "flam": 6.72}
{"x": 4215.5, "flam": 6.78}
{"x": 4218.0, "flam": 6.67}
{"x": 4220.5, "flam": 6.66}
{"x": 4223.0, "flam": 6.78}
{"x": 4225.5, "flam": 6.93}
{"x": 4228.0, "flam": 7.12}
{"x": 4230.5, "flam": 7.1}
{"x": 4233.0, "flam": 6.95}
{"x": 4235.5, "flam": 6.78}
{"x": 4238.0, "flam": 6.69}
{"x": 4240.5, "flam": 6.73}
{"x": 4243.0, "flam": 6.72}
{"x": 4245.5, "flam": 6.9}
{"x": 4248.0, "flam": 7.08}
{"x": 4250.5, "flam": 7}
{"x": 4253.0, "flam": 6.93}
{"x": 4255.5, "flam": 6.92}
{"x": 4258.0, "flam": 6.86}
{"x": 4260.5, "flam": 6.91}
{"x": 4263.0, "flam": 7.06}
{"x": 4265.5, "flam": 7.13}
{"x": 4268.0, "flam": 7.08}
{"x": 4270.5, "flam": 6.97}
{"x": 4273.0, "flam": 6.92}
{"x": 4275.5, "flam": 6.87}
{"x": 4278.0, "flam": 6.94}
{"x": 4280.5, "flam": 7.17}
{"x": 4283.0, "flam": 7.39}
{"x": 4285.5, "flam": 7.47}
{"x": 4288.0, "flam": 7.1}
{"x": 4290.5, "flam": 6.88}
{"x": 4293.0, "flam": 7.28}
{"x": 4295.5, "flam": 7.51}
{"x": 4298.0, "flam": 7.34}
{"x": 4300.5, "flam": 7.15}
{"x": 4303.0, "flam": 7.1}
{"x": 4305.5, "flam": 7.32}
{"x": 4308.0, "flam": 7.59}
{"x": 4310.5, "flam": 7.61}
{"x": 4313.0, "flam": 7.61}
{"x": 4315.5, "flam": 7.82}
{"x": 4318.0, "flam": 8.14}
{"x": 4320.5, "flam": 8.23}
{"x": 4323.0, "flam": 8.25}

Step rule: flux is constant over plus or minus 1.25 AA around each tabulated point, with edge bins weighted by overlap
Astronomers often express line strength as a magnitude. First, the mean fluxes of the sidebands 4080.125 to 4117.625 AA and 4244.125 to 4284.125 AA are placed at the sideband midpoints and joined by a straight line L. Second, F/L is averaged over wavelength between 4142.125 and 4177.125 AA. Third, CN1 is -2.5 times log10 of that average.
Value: 0.10 mag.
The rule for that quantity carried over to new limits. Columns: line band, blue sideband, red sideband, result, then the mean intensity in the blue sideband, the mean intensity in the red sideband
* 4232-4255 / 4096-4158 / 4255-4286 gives 0.038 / 7.37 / 7.05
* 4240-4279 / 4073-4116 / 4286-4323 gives 0.094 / 7.81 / 7.5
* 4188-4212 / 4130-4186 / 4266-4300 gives 0.097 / 6.95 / 7.15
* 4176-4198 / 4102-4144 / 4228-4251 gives 0.083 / 7.43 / 6.89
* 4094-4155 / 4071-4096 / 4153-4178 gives -0.017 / 7.84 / 6.78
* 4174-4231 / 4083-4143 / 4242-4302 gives 0.103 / 7.61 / 7.07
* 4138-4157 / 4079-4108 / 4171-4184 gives 0.026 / 7.91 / 6.8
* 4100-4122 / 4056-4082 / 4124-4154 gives -0.032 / 7.8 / 7.18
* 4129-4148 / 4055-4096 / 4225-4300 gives 0.049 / 7.85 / 7.03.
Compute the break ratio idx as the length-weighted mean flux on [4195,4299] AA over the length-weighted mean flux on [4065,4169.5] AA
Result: 0.92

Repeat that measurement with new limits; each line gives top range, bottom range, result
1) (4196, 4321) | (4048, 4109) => 0.90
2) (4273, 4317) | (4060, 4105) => 0.92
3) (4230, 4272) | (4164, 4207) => 1.05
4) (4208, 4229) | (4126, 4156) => 0.94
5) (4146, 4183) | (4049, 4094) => 0.88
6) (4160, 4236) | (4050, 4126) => 0.86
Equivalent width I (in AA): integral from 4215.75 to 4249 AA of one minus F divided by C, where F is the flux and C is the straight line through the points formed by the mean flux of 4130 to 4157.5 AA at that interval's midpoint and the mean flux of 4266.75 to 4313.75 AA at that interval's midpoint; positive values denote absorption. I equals 1.5 AA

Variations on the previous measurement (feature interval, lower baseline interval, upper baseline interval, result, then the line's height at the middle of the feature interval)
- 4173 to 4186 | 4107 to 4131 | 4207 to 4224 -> 0.3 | 6.94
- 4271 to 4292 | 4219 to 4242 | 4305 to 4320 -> 0.9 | 7.4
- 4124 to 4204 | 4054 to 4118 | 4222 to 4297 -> 6.4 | 7.45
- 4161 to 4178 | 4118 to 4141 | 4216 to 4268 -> 1.0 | 7.16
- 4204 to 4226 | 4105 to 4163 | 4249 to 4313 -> 1.7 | 7.19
